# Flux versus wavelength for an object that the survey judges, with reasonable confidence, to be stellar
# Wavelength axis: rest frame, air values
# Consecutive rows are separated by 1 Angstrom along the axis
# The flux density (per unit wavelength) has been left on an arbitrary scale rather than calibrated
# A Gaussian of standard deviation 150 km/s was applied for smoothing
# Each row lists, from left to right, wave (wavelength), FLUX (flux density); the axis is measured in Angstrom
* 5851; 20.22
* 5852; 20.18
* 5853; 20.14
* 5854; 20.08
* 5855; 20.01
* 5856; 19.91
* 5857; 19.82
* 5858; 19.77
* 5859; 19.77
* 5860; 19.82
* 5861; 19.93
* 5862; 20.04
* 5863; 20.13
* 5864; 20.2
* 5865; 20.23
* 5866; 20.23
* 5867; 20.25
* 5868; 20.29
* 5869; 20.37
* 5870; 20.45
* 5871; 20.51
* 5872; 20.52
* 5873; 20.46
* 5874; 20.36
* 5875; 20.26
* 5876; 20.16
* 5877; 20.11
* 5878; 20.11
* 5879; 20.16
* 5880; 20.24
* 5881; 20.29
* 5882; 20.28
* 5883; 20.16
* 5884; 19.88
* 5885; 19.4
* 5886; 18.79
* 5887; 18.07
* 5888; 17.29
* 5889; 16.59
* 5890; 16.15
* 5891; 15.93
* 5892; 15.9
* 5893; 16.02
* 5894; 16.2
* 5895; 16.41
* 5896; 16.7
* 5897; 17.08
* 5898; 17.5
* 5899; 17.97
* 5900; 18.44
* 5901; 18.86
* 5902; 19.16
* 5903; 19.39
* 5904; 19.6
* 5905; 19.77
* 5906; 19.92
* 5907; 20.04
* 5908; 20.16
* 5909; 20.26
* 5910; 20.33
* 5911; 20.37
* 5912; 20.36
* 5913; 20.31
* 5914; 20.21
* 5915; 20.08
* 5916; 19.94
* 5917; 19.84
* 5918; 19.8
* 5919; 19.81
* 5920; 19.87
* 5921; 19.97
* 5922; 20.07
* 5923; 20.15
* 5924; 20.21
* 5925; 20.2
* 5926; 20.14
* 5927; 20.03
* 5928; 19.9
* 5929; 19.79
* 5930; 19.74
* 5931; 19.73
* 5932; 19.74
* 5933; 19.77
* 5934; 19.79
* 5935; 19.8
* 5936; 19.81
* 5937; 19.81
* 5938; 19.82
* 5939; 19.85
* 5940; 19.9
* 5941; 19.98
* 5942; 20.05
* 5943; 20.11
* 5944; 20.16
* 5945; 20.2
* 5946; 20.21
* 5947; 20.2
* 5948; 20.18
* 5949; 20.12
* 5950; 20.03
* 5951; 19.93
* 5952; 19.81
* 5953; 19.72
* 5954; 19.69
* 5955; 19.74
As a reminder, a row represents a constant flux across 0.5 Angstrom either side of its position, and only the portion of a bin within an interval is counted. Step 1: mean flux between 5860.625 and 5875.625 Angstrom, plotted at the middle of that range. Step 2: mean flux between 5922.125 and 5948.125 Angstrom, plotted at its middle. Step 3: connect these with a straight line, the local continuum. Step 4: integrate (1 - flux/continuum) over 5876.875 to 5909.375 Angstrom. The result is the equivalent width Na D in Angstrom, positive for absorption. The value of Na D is 2.6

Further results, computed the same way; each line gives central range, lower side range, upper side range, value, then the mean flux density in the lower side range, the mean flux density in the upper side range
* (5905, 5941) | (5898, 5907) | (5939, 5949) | -0.73 Angstrom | 19.1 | 20.1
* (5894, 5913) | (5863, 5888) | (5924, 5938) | 0.92 Angstrom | 20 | 19.9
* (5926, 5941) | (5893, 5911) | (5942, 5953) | -0.15 Angstrom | 18.7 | 20.1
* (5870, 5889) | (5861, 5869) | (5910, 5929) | 0.37 Angstrom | 20.2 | 20.1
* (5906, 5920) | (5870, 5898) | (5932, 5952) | -0.56 Angstrom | 18.7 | 20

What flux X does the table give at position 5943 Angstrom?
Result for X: 20.11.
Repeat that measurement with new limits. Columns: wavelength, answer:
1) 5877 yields 20.11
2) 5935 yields 19.8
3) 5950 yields 20.03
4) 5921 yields 19.97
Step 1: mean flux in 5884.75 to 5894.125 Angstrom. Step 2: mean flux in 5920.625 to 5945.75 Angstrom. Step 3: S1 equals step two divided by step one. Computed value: 1.17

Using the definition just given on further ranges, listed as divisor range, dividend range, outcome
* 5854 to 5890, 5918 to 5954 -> 1.01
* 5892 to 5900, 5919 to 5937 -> 1.18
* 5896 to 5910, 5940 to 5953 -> 1.05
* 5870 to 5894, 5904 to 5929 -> 1.06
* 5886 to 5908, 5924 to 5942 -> 1.11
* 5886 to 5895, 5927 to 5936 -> 1.19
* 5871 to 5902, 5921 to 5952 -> 1.07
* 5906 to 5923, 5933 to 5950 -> 1.00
